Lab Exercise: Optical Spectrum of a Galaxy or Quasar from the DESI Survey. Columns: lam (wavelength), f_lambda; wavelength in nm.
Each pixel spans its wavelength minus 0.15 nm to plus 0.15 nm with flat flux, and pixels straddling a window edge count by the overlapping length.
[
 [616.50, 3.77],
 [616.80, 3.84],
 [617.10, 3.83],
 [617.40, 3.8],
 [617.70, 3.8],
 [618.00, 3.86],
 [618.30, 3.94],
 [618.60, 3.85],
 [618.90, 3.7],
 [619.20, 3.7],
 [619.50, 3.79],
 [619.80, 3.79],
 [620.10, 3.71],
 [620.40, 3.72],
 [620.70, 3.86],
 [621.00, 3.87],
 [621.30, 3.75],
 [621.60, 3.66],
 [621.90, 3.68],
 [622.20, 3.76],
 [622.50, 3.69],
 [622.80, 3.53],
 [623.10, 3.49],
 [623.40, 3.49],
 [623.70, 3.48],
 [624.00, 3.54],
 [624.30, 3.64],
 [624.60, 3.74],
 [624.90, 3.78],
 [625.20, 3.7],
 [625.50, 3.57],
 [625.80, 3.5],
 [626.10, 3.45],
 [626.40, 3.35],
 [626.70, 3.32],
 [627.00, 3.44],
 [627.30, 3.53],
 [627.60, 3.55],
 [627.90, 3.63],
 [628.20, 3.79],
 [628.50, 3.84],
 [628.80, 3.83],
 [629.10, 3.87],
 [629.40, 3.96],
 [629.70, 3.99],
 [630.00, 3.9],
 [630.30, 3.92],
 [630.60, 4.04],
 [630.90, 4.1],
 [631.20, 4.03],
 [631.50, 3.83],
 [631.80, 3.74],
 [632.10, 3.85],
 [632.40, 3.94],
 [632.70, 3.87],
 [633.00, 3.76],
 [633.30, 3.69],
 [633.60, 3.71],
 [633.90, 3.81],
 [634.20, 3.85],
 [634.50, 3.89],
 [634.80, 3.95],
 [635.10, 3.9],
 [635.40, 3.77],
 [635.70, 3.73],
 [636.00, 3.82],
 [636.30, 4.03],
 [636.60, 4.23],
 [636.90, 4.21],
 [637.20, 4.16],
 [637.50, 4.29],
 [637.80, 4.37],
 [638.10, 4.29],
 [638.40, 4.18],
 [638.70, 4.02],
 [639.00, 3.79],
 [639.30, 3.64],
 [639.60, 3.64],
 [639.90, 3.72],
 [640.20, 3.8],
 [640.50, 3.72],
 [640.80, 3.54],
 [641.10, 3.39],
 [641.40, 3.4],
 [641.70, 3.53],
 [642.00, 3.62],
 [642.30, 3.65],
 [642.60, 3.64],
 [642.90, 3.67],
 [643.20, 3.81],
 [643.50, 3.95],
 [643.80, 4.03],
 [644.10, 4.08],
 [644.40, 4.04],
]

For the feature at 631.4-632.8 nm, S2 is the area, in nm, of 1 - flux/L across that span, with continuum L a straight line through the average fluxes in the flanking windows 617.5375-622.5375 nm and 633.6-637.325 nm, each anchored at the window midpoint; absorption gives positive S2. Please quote 0.02 nm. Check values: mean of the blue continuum 3.77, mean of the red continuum 3.93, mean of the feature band 3.85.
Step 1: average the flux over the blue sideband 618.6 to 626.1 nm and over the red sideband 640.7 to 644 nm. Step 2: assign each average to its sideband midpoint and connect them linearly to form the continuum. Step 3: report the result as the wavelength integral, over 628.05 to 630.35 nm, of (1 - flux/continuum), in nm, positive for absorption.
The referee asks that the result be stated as -0.14 nm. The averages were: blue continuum 3.67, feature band 3.89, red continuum 3.67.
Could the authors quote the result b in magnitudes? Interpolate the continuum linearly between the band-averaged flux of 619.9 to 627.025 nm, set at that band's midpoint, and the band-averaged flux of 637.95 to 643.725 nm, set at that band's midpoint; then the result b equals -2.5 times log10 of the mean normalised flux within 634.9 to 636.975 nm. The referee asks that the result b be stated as -0.068 mag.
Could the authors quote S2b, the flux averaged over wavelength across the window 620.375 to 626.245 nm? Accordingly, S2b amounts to 3.64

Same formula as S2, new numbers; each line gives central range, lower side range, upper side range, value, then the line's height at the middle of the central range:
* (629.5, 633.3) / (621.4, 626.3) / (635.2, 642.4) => -0.18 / 3.73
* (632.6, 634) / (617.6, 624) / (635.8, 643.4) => 0.01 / 3.8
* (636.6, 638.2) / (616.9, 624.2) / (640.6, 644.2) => -0.24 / 3.7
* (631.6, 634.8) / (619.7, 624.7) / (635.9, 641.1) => 0.04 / 3.86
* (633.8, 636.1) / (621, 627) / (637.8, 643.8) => -0.09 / 3.7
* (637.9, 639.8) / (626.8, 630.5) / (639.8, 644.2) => -0.11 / 3.72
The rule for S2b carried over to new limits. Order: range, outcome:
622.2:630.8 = 3.67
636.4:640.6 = 4.01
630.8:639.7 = 3.94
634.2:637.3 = 3.96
